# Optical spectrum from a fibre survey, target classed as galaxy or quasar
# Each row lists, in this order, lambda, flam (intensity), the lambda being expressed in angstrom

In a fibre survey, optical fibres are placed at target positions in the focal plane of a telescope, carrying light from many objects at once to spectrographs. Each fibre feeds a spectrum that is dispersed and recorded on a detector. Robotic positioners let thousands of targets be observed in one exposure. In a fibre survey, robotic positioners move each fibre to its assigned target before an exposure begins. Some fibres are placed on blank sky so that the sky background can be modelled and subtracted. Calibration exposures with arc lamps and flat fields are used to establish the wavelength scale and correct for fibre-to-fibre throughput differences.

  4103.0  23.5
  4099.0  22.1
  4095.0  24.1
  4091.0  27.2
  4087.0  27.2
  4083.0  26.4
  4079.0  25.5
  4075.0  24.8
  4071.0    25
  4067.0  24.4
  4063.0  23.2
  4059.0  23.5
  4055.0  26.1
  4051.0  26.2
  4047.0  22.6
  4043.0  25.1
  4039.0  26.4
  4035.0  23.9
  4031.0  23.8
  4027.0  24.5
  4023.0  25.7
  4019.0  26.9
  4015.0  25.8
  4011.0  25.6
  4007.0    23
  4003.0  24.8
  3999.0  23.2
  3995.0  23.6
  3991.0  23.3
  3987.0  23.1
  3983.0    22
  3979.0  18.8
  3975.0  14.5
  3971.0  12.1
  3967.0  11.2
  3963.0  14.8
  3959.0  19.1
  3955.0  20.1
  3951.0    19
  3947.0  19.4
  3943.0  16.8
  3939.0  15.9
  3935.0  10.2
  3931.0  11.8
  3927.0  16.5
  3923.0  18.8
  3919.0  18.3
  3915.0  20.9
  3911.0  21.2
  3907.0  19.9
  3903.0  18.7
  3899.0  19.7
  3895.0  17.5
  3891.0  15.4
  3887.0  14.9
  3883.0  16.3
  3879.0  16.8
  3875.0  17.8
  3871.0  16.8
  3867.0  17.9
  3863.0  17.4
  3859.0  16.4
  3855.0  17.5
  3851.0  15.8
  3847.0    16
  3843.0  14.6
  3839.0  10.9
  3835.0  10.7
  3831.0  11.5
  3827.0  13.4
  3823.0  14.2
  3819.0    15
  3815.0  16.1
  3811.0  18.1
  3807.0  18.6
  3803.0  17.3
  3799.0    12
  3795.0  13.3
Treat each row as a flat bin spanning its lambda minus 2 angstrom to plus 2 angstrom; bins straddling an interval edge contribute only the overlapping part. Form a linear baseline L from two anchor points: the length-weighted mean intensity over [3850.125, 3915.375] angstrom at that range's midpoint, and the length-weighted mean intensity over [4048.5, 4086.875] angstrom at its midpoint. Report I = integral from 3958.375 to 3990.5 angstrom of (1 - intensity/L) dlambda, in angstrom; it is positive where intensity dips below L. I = 6.4 angstrom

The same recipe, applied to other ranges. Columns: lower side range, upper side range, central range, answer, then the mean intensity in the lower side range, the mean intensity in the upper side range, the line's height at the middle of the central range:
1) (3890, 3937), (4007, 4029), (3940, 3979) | 8.24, 17.5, 25.5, 21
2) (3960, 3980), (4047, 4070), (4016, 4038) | -4.48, 14.3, 24.5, 20.9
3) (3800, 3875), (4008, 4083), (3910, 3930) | 0.55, 15.5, 25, 19.2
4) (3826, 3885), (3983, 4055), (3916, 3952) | 6.18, 15.4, 24.5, 19.8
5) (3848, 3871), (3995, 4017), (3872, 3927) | 2.62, 16.9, 24.4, 19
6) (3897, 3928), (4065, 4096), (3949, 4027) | 4.58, 19.3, 25.6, 22.2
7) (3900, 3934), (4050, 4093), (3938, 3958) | 1.18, 18.1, 25.4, 19.5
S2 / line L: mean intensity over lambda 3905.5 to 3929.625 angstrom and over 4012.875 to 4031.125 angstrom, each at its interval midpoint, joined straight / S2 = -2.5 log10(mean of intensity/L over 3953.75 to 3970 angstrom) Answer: 0.34 mag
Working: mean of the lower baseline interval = 19.1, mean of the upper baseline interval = 25.5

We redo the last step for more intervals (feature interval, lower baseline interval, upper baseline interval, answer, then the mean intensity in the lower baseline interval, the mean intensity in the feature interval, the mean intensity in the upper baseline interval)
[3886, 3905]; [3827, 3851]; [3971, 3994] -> -0.11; 13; 17.4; 19.8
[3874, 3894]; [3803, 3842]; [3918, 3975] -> -0.07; 14.4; 16.2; 15.9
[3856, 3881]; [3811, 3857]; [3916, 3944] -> -0.16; 14.3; 17.2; 15.6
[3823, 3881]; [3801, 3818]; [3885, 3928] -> 0.17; 17.4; 15.2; 18.4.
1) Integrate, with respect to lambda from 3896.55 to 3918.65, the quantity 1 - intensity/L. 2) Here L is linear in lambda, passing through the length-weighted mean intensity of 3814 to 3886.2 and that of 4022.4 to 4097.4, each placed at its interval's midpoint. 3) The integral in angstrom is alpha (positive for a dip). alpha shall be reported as -2.4 angstrom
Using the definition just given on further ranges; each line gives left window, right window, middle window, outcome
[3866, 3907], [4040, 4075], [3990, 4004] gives -1.06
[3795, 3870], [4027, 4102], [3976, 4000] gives -0.34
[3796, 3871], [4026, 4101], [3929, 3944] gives 4.67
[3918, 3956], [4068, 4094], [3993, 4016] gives -3.67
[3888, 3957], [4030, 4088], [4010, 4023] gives -1.97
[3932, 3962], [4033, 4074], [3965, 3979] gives 3.97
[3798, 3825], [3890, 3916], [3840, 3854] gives 1.59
